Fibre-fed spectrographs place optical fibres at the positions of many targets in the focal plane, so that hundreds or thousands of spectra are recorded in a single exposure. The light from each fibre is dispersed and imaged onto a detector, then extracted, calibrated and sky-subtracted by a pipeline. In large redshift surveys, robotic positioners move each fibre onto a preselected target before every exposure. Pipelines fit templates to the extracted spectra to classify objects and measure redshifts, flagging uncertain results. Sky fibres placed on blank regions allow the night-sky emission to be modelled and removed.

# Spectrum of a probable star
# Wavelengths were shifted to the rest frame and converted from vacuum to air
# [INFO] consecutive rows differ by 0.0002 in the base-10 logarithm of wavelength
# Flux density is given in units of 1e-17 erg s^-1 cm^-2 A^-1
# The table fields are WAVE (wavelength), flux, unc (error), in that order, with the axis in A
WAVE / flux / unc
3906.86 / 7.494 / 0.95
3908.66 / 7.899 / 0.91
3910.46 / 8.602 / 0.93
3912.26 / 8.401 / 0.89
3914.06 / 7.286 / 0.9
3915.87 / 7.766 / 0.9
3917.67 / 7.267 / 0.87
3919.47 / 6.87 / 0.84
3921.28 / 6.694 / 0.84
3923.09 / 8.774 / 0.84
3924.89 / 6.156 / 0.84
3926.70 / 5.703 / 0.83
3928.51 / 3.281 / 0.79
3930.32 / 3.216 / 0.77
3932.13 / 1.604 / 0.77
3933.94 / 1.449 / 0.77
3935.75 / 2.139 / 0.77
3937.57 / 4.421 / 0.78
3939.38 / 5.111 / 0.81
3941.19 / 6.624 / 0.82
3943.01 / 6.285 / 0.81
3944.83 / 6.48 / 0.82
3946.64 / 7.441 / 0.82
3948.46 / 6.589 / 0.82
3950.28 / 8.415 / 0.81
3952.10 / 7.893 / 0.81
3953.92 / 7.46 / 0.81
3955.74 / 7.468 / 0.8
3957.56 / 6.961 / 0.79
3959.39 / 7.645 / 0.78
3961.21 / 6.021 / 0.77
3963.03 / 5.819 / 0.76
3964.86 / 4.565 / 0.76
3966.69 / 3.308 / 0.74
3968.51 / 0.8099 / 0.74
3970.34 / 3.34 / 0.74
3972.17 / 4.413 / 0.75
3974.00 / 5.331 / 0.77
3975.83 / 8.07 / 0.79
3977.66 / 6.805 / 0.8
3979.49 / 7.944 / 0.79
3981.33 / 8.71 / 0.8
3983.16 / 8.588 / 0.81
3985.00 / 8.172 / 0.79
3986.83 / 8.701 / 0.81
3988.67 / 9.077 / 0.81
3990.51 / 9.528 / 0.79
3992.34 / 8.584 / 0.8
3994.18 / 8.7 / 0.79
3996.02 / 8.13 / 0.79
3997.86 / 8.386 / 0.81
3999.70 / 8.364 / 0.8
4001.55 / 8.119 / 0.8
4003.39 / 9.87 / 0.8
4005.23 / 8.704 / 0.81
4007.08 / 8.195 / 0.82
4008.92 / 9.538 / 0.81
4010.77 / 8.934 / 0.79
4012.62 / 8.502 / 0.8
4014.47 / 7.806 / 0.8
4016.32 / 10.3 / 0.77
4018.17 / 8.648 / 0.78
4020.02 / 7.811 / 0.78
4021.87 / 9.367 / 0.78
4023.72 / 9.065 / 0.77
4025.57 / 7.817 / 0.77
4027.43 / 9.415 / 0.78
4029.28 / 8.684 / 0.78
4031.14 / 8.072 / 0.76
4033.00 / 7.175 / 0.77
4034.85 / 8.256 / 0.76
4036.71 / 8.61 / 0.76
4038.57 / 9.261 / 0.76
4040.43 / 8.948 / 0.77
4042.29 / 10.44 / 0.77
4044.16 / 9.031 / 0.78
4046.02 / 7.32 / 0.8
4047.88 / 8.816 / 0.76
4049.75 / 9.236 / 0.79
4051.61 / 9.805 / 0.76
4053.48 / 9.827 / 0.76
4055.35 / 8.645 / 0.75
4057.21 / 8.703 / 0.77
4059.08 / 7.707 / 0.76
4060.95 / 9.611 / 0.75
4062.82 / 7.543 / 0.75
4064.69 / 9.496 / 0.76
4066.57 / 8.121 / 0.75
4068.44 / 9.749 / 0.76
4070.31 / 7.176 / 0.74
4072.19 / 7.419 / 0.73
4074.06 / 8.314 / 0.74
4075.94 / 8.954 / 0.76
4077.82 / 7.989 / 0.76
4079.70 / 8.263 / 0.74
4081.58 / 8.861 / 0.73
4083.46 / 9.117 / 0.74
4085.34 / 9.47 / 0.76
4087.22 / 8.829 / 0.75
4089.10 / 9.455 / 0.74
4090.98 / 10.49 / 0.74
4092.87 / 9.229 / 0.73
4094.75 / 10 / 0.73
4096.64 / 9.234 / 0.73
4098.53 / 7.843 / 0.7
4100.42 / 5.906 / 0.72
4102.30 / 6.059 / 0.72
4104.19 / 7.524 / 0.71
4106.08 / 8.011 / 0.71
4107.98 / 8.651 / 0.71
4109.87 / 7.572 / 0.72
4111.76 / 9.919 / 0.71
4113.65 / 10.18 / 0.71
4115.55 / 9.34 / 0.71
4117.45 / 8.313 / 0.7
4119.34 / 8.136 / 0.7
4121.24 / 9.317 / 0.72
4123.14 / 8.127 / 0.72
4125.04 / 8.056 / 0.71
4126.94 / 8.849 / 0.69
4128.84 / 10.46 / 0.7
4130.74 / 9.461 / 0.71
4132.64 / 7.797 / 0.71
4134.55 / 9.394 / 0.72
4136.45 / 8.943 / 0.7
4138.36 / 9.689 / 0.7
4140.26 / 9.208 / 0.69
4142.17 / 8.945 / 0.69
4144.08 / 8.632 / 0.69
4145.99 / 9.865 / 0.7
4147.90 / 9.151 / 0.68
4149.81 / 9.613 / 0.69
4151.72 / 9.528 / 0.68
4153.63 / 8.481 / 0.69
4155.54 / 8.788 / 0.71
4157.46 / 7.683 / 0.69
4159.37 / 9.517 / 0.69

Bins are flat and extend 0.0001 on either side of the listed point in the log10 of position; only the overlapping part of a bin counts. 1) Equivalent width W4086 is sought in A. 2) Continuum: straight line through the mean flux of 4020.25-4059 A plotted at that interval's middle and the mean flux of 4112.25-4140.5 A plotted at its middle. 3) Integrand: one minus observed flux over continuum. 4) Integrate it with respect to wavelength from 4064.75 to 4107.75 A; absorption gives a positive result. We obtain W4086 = 2.10 A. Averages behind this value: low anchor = 8.78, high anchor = 9.03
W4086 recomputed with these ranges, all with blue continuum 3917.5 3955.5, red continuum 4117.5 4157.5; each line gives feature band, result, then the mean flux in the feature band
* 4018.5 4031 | -2.6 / 8.65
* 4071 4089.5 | -1.3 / 8.62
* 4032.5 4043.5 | -2.2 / 8.85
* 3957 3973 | 3.7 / 4.72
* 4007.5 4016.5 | -2.5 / 8.86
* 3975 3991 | -4.7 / 8.37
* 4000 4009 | -2.6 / 8.79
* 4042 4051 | -1.7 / 8.89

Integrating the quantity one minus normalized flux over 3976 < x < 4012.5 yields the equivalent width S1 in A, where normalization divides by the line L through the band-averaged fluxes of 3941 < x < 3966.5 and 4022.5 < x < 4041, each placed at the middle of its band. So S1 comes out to -4.3 A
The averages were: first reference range 6.74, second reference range 8.54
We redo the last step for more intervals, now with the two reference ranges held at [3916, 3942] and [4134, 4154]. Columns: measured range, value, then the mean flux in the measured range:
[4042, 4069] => -4.99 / 8.89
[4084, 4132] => -1.16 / 8.74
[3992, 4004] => -4.10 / 8.56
